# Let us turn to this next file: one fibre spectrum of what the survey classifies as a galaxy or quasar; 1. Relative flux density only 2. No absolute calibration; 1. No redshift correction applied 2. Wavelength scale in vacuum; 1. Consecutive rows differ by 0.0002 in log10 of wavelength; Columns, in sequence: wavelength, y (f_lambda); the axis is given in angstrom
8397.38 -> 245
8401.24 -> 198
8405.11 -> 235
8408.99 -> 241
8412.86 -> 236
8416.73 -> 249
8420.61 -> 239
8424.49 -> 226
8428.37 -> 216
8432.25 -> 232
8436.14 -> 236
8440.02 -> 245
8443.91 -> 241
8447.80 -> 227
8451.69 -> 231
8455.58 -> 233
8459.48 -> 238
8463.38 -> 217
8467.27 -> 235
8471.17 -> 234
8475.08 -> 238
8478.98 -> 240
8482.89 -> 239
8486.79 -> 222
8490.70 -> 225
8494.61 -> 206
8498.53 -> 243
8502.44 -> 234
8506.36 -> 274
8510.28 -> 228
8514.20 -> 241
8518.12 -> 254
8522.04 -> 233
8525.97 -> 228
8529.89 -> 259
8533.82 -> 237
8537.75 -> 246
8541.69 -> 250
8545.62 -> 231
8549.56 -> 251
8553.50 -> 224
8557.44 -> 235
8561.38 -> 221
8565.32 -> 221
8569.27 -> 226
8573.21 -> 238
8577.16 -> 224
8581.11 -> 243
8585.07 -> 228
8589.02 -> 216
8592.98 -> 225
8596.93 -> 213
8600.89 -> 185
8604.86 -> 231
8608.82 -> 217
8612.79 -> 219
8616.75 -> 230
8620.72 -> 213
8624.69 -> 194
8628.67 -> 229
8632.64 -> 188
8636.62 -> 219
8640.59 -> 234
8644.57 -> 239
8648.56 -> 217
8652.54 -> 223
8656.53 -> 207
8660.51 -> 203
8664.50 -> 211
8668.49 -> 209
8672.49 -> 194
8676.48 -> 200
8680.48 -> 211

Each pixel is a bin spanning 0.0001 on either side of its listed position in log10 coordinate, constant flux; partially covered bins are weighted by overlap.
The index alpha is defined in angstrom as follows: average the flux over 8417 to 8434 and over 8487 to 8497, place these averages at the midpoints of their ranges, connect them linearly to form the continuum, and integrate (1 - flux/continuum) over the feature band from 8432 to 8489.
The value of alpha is -2.6 angstrom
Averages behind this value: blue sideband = 230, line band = 234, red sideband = 218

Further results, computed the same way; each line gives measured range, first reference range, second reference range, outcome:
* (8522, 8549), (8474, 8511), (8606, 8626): -1.6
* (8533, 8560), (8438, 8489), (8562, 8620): -1.5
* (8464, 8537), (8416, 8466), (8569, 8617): -2.7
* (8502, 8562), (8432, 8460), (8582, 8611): -4.2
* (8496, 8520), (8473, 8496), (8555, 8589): -1.7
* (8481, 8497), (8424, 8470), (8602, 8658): 0.4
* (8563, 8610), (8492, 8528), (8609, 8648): 0.6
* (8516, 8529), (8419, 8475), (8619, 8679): -0.9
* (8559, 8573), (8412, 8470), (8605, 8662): -0.1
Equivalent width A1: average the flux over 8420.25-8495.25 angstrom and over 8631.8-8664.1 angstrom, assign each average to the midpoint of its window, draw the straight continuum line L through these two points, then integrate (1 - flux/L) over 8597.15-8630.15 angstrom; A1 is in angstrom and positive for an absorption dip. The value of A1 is 0.77 angstrom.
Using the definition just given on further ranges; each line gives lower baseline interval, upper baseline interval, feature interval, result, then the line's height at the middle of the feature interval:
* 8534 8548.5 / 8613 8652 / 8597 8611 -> 0.9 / 226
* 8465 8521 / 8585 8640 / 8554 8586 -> -1.0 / 223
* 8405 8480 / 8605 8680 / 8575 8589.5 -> -0.6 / 220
